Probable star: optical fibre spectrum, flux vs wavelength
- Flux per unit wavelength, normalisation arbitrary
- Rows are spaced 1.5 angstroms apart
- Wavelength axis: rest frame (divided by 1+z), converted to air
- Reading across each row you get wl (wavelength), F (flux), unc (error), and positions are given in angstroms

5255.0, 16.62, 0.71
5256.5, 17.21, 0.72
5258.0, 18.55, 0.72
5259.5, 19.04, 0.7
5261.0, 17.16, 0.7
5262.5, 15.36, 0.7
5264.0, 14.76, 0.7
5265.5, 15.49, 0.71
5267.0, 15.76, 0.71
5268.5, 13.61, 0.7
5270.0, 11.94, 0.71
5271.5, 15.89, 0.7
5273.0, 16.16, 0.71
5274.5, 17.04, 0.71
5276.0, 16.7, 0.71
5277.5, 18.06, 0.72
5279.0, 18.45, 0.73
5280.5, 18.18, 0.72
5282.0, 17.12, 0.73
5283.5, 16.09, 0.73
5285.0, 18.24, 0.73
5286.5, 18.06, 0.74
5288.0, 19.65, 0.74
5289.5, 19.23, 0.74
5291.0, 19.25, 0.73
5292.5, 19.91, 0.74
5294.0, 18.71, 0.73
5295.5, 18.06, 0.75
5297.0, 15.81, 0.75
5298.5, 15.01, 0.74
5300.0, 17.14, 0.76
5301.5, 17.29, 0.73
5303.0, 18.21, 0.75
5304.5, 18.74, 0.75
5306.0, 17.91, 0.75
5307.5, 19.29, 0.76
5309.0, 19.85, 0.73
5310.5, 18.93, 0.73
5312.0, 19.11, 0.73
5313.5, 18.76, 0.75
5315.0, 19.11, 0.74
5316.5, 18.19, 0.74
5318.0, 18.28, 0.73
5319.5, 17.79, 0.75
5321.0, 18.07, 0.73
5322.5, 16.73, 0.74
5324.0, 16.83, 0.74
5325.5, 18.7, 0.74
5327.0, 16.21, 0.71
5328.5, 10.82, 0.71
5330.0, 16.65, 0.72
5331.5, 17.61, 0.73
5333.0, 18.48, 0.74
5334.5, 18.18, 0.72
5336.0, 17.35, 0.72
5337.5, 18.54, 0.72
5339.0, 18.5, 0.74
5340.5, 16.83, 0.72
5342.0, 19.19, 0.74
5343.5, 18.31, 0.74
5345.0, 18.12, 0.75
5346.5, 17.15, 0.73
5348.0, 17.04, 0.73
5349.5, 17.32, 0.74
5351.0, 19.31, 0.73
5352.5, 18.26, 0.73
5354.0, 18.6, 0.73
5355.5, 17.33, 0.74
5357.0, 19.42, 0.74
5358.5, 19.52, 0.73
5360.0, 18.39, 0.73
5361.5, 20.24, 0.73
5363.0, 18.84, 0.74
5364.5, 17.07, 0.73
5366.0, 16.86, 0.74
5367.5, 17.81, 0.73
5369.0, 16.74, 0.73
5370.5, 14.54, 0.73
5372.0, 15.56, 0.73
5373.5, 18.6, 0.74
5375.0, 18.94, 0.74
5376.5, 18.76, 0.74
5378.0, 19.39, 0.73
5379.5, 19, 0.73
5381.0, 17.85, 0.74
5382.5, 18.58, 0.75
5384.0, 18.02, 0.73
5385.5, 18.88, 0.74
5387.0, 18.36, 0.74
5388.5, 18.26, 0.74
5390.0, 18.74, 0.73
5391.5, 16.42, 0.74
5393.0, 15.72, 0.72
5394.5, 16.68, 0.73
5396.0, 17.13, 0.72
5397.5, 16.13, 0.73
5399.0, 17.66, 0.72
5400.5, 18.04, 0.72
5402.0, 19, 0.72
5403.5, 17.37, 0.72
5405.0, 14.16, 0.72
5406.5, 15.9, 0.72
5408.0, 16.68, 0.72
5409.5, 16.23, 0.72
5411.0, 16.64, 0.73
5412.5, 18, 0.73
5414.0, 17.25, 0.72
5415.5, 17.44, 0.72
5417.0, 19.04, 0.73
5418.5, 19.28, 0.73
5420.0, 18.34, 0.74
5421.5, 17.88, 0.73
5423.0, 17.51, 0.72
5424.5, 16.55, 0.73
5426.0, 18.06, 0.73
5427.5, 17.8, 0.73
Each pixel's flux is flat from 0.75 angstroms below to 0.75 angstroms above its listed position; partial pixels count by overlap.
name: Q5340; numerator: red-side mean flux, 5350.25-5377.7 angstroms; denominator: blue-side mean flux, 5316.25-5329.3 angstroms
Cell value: 1.1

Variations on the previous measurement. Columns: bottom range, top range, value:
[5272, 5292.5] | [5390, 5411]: 0.94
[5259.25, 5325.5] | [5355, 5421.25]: 1.01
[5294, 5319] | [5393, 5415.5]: 0.93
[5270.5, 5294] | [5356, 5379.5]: 1.01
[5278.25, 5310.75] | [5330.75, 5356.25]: 0.99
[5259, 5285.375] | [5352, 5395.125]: 1.10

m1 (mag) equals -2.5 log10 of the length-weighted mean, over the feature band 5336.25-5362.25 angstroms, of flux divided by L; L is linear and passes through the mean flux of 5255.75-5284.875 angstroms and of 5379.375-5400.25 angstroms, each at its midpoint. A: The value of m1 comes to -0.07 mag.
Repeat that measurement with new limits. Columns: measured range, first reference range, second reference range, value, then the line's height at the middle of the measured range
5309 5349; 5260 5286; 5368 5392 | -0.036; 17.1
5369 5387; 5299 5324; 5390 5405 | -0.040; 17.3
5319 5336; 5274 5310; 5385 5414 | 0.050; 17.7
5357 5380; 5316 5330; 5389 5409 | -0.074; 16.9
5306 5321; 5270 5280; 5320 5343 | -0.100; 17.1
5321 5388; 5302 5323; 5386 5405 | 0.006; 17.9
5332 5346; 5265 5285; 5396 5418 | -0.090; 16.7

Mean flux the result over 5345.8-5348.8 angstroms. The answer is 17.1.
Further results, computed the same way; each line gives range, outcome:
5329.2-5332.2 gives 17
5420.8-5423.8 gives 17.7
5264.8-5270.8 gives 14.2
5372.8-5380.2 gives 18.9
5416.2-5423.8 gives 18.4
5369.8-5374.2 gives 16.2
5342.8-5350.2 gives 17.6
